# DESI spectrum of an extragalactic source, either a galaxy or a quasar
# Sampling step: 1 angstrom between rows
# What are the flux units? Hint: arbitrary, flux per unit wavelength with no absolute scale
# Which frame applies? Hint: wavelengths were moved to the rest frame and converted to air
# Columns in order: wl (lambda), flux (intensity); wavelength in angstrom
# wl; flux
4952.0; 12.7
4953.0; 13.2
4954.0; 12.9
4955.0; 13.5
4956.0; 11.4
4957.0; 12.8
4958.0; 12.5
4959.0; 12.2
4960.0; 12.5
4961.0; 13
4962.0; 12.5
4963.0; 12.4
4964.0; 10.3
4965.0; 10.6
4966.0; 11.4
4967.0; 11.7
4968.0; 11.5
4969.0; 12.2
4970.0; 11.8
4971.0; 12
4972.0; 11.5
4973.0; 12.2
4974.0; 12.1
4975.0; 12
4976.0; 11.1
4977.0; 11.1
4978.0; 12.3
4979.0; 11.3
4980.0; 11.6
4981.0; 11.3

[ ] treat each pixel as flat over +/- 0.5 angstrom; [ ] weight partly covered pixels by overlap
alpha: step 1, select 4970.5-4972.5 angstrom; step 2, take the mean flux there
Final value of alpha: 11.8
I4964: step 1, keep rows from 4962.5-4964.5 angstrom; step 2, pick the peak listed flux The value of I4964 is 12.4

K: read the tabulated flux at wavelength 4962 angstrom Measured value 12.5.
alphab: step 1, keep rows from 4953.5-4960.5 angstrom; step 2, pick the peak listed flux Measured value 13.5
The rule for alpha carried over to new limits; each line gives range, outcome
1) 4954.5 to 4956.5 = 12.4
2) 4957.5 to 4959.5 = 12.3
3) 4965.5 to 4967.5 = 11.6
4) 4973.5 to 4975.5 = 12.1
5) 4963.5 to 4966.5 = 10.8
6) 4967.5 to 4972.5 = 11.8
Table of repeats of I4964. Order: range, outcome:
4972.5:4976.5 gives 12.2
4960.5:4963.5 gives 13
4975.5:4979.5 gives 12.3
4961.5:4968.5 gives 12.5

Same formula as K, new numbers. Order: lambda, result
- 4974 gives 12.1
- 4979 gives 11.3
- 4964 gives 10.3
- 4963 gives 12.4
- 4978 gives 12.3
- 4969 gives 12.2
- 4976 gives 11.1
